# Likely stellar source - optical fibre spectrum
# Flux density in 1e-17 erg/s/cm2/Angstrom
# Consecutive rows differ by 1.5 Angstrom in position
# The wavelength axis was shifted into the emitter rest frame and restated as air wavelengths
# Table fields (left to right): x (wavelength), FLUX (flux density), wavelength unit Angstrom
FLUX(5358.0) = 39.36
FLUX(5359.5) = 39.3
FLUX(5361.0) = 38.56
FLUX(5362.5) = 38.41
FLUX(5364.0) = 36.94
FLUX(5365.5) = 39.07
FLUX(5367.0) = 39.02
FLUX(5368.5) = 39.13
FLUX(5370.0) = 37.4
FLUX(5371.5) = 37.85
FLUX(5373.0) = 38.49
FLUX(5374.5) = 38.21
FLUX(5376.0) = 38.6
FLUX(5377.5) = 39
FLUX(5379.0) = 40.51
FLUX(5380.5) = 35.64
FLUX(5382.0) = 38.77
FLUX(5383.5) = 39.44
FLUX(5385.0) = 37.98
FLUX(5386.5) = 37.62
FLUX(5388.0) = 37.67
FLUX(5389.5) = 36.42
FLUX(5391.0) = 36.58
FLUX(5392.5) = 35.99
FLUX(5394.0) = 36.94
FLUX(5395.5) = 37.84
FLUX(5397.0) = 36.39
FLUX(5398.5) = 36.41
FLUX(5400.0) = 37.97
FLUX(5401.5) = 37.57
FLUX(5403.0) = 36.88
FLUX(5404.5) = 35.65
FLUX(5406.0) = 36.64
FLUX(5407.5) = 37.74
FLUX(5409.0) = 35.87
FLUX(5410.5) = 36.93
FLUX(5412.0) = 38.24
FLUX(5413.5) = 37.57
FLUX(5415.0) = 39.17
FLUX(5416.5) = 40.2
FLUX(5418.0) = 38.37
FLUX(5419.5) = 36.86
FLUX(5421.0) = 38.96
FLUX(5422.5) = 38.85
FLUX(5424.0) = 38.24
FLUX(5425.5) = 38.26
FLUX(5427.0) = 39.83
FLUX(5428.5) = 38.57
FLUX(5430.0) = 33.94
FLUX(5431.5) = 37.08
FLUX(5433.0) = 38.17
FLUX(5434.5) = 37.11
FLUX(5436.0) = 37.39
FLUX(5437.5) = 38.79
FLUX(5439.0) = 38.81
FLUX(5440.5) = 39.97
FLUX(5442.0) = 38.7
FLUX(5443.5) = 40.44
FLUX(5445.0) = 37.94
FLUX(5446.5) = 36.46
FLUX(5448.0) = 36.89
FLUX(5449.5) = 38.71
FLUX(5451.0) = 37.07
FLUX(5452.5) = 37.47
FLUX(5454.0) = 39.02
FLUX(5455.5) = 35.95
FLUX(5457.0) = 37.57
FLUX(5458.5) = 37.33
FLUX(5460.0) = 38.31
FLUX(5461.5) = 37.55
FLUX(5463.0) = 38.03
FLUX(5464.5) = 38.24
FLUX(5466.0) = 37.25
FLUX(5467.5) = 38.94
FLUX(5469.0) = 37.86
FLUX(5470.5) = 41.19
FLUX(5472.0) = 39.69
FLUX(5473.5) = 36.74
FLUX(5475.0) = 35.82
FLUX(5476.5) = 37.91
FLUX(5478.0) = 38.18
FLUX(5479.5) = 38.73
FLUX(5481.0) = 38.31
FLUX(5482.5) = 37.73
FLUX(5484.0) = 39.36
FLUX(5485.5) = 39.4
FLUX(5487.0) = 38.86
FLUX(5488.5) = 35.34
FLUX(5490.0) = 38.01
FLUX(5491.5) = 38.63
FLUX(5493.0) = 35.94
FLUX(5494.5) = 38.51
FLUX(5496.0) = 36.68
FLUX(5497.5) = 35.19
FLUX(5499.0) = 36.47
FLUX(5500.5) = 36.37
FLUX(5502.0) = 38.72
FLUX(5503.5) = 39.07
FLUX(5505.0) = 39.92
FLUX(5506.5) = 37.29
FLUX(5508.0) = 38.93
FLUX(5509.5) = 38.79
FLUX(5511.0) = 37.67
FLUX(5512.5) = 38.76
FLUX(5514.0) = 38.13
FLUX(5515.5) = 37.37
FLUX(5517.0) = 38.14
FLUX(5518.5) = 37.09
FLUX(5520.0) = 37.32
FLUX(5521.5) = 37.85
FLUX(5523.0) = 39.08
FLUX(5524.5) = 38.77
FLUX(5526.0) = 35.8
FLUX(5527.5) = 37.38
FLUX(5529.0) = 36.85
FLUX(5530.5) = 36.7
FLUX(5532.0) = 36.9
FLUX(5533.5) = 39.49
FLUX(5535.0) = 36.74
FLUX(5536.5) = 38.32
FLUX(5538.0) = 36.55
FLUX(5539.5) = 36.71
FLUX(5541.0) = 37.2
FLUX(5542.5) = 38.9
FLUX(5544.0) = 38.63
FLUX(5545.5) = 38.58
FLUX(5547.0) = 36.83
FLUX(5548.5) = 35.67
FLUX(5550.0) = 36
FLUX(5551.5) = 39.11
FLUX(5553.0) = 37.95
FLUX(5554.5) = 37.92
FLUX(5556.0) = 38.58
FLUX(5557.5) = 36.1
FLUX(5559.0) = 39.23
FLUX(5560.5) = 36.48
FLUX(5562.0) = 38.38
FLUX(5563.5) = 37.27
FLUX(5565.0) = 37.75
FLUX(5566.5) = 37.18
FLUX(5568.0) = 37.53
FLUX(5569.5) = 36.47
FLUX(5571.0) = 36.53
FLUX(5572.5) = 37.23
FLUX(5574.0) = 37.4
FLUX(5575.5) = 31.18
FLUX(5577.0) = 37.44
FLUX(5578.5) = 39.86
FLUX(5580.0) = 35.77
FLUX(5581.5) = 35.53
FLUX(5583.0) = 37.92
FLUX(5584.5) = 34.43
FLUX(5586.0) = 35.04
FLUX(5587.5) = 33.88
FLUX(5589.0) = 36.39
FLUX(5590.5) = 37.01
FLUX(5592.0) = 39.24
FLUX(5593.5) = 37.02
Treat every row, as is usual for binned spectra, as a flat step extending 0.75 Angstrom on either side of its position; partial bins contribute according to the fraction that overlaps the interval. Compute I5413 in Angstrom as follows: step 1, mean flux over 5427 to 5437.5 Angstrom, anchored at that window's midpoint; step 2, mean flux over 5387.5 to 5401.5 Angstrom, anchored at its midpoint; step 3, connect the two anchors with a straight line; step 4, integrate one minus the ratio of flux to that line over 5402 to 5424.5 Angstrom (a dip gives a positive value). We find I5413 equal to -0.4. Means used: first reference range 36.9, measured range 37.7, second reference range 37.4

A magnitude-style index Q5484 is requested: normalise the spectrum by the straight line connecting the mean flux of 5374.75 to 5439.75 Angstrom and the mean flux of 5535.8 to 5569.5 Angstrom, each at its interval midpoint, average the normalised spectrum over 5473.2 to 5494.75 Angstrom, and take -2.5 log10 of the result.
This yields -0.01 mag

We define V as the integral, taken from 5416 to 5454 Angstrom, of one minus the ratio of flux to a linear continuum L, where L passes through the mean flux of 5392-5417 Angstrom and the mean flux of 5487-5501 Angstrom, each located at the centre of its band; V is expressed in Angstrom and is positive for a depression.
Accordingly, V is -1.0 Angstrom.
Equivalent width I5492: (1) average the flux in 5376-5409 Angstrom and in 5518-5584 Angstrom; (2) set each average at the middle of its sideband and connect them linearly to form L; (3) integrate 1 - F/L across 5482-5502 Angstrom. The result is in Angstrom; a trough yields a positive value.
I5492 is -0.1 Angstrom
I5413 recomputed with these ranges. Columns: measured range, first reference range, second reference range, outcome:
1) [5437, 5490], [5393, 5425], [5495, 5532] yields -0.7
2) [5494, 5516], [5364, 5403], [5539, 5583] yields -0.3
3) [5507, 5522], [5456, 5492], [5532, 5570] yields -0.1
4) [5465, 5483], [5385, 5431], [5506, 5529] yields -0.2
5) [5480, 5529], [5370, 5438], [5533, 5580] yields -0.5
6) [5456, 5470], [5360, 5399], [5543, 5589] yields -0.2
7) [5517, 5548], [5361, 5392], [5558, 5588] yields -0.5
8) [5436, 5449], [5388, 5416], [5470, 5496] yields -0.3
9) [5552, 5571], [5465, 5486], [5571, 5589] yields -0.6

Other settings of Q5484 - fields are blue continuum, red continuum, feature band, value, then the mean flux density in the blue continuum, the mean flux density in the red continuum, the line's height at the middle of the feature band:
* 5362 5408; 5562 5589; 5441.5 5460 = -0.016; 37.7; 36.4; 37.3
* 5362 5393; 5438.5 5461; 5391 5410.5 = 0.035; 38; 38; 38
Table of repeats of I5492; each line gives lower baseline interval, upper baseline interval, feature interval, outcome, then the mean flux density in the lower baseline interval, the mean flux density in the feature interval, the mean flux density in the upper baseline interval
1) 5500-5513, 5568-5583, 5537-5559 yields -0.2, 38.4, 37.5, 36.5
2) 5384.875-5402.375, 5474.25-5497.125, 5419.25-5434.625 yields -0.2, 37.1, 37.9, 37.8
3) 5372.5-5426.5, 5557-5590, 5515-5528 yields -0.3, 37.7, 37.7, 36.6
